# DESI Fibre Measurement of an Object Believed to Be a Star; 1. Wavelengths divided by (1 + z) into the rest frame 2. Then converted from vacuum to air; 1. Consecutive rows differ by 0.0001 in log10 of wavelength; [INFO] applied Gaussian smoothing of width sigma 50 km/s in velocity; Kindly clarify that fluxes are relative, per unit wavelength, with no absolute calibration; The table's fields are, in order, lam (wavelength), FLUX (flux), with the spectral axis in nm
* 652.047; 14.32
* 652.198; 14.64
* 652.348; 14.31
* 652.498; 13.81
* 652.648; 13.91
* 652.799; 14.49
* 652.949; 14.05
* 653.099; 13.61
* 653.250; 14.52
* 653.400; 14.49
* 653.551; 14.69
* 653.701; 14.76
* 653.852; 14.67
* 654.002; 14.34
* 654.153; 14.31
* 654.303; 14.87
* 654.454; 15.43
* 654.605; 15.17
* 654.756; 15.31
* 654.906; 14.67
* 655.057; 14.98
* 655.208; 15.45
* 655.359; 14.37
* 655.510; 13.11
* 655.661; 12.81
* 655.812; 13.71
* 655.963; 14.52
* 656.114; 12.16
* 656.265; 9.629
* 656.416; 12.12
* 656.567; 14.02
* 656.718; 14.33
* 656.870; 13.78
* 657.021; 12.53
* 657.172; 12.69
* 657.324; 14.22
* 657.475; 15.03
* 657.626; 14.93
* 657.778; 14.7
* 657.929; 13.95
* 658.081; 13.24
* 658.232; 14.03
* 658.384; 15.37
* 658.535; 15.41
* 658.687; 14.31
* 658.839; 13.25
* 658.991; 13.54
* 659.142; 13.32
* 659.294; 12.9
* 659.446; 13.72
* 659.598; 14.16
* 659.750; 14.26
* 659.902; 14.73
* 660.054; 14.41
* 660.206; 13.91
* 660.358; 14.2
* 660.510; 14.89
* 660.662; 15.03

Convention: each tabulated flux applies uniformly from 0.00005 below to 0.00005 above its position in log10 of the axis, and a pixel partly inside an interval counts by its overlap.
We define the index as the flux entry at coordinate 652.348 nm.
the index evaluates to 14.31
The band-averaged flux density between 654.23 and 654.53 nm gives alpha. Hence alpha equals 15.1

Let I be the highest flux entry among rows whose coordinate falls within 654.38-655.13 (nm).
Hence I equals 15.43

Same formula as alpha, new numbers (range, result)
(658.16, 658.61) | 15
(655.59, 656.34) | 12.6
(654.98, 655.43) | 14.9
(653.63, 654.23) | 14.5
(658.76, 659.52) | 13.3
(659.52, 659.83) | 14.2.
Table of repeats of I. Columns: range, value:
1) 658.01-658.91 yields 15.41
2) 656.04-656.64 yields 14.02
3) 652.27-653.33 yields 14.52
